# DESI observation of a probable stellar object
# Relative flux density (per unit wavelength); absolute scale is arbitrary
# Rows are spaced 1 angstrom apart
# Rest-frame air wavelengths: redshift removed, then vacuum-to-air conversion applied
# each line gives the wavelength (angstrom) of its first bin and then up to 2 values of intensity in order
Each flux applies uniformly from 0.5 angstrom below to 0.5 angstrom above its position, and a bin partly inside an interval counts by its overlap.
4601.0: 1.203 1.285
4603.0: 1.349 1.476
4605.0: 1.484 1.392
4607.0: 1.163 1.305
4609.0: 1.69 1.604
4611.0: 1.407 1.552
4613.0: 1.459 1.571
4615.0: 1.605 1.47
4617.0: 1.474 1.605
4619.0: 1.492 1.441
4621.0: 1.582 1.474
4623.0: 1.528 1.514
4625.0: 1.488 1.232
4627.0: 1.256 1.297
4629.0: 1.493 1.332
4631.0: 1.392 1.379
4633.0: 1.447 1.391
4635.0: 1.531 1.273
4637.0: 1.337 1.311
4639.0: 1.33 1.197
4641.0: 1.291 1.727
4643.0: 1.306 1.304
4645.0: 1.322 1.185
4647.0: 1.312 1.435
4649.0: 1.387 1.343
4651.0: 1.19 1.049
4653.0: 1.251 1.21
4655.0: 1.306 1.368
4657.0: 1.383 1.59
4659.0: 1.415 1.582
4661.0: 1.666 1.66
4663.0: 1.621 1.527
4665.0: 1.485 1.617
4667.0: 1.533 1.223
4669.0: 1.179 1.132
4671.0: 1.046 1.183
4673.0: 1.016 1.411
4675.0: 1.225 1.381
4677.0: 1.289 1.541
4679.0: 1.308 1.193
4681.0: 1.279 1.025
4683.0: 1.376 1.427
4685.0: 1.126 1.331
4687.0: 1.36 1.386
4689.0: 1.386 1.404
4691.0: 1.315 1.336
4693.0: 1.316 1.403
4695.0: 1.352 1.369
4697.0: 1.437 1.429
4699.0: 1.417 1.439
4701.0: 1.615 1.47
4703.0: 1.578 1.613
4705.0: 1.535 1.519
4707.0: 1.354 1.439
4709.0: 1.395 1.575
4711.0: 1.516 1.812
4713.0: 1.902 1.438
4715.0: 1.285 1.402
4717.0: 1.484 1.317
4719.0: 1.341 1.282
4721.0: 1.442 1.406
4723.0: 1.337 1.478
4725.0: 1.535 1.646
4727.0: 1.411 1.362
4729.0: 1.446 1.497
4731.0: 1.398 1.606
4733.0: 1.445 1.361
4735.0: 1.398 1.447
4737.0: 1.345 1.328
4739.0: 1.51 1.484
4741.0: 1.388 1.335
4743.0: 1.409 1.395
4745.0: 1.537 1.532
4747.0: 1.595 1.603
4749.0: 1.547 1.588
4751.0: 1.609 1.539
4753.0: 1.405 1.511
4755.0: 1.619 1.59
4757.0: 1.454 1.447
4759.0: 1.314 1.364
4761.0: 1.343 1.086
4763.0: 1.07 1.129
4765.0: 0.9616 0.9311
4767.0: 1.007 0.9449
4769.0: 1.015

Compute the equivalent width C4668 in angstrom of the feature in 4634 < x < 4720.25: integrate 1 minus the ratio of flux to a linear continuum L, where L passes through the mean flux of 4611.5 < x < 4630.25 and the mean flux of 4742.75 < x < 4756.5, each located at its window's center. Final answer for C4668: 6.6 angstrom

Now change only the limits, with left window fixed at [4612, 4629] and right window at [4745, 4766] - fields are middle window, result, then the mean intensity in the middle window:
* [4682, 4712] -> 0.3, 1.42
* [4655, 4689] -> 2.0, 1.36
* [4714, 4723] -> 0.3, 1.37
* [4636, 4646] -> 0.9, 1.34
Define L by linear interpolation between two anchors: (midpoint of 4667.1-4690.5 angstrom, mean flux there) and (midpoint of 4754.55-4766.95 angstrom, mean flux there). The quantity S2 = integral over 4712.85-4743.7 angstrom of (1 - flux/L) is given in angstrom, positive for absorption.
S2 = -3.9 angstrom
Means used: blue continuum 1.28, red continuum 1.26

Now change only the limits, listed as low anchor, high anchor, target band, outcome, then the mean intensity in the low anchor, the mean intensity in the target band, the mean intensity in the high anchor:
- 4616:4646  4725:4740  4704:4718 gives -0.7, 1.4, 1.51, 1.45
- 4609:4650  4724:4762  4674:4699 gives 1.8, 1.42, 1.34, 1.46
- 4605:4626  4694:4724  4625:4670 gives 3.1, 1.48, 1.38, 1.46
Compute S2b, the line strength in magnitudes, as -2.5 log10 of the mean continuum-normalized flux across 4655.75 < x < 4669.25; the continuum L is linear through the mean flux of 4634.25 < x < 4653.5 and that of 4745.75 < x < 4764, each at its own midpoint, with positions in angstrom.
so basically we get -0.12 mag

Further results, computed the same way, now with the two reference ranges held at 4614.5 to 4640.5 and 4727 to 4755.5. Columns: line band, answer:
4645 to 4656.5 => 0.12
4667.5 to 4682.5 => 0.17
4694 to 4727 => -0.01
